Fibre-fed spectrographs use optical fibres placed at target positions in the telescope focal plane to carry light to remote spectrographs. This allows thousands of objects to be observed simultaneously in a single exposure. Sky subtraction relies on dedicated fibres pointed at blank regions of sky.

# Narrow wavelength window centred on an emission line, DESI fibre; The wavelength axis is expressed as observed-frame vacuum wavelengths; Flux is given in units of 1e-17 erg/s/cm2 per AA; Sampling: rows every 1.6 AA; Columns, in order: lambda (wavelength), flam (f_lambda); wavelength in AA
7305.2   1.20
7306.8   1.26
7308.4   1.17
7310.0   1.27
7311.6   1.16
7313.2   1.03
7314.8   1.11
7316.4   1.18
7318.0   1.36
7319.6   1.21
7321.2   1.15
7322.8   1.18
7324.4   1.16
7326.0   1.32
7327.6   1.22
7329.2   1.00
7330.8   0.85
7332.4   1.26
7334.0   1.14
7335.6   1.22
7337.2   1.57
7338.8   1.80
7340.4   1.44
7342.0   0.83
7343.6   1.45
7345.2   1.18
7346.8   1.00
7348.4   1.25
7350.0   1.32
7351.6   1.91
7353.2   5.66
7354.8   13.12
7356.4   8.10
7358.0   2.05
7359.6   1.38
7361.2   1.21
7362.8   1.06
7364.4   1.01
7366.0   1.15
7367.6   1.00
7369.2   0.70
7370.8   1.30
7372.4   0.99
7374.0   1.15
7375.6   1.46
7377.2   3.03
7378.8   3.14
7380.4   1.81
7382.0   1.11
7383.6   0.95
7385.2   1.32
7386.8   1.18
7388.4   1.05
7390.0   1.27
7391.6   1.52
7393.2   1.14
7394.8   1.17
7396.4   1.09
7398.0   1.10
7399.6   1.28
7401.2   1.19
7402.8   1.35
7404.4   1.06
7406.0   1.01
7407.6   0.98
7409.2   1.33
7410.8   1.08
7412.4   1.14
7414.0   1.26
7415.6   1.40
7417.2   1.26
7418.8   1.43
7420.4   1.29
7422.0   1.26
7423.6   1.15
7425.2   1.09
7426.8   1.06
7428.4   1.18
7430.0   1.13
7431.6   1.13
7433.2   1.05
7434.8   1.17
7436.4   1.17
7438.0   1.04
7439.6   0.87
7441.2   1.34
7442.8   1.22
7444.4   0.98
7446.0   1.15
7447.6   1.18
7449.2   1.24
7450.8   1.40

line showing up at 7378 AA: [N II]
